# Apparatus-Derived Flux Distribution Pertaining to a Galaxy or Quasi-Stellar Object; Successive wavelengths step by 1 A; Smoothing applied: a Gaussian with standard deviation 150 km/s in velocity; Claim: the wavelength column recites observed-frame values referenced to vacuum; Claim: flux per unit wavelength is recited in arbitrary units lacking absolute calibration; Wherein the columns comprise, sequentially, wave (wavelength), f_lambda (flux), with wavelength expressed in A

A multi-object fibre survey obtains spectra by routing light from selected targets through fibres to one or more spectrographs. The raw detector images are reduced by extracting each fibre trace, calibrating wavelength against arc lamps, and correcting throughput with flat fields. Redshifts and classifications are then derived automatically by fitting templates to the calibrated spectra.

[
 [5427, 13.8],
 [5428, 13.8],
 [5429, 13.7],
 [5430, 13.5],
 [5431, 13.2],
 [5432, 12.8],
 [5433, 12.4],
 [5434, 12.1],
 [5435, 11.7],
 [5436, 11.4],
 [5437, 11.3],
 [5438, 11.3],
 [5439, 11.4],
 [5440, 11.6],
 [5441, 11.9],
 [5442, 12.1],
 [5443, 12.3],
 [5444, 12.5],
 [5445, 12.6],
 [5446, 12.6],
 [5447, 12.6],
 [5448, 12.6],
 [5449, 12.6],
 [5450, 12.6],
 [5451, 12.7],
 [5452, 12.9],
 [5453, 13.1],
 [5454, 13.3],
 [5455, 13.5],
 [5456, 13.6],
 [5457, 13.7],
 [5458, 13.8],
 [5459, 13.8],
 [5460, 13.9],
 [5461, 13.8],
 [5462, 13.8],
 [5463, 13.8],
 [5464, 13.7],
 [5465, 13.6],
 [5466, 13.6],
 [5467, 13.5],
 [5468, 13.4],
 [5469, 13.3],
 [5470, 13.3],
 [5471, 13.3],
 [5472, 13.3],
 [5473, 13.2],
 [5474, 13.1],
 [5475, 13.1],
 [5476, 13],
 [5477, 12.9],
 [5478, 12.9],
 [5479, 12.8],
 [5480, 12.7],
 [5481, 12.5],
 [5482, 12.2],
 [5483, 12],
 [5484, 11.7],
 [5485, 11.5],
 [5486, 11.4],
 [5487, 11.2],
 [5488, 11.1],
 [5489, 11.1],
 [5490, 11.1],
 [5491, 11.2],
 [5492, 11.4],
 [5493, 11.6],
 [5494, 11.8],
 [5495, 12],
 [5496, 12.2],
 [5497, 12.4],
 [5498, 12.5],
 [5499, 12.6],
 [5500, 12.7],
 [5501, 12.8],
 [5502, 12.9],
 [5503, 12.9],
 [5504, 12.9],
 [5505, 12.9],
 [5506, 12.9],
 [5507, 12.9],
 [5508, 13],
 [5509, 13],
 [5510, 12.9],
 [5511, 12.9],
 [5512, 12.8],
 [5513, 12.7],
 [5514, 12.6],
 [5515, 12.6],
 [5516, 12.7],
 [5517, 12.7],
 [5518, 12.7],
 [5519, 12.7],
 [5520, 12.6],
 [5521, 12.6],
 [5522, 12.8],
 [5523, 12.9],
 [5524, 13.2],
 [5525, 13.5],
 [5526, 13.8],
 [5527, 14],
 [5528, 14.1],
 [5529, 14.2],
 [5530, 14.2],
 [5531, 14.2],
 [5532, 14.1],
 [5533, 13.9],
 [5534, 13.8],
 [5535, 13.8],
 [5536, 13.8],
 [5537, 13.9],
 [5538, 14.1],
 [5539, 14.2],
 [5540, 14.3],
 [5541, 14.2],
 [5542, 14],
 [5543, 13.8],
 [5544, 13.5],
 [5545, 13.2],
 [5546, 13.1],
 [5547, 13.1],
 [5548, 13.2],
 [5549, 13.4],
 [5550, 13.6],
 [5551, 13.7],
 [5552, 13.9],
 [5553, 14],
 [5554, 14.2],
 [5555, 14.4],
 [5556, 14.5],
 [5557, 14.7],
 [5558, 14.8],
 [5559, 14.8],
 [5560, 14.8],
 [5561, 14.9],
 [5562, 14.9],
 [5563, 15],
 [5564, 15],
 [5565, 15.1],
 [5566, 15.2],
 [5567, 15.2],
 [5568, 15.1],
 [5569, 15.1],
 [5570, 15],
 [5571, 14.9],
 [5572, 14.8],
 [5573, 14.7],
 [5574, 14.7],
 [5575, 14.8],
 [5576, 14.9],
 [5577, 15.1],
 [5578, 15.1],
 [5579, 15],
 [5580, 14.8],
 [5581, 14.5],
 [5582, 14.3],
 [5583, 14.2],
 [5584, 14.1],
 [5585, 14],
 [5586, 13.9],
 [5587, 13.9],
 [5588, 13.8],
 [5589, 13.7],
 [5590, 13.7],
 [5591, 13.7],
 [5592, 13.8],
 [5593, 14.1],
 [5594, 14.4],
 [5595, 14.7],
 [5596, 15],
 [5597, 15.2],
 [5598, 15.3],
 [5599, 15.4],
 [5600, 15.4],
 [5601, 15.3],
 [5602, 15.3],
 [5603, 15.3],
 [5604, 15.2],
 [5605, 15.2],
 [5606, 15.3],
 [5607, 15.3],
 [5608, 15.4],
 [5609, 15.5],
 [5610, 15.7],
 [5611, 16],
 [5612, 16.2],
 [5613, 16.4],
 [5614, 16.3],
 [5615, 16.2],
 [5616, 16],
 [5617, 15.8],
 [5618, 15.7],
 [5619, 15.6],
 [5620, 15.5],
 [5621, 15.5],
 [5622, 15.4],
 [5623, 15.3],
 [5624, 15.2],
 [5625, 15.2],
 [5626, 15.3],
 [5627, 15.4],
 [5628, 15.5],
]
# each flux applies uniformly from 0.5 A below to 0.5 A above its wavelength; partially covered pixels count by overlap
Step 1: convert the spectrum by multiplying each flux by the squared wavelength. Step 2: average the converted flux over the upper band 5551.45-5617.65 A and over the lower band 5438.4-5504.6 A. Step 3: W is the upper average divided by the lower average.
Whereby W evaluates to 1.2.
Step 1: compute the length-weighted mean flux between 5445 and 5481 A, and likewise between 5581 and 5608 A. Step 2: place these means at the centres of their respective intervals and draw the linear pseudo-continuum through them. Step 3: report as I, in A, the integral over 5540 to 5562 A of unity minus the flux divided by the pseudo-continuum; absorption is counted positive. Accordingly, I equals 0.2 A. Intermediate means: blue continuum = 13.2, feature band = 14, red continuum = 14.6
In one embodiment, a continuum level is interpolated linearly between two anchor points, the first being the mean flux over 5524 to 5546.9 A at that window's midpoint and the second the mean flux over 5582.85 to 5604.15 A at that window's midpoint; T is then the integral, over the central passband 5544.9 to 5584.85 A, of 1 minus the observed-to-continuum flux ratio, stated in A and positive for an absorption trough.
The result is -0.9 A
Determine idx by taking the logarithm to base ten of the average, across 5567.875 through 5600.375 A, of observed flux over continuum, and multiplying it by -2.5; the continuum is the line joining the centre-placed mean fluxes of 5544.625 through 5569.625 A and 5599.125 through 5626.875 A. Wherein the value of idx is 0.027 mag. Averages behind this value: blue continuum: 14.4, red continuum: 15.6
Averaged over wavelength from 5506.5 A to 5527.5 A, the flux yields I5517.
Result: 12.9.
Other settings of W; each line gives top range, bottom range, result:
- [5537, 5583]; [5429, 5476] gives 1.16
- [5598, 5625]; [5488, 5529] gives 1.28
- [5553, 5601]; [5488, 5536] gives 1.17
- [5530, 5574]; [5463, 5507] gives 1.17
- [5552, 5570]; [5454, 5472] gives 1.13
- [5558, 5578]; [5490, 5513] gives 1.23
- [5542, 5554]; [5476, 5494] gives 1.17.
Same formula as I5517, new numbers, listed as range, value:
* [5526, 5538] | 14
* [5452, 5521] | 12.8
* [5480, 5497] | 11.7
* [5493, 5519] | 12.7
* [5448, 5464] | 13.4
